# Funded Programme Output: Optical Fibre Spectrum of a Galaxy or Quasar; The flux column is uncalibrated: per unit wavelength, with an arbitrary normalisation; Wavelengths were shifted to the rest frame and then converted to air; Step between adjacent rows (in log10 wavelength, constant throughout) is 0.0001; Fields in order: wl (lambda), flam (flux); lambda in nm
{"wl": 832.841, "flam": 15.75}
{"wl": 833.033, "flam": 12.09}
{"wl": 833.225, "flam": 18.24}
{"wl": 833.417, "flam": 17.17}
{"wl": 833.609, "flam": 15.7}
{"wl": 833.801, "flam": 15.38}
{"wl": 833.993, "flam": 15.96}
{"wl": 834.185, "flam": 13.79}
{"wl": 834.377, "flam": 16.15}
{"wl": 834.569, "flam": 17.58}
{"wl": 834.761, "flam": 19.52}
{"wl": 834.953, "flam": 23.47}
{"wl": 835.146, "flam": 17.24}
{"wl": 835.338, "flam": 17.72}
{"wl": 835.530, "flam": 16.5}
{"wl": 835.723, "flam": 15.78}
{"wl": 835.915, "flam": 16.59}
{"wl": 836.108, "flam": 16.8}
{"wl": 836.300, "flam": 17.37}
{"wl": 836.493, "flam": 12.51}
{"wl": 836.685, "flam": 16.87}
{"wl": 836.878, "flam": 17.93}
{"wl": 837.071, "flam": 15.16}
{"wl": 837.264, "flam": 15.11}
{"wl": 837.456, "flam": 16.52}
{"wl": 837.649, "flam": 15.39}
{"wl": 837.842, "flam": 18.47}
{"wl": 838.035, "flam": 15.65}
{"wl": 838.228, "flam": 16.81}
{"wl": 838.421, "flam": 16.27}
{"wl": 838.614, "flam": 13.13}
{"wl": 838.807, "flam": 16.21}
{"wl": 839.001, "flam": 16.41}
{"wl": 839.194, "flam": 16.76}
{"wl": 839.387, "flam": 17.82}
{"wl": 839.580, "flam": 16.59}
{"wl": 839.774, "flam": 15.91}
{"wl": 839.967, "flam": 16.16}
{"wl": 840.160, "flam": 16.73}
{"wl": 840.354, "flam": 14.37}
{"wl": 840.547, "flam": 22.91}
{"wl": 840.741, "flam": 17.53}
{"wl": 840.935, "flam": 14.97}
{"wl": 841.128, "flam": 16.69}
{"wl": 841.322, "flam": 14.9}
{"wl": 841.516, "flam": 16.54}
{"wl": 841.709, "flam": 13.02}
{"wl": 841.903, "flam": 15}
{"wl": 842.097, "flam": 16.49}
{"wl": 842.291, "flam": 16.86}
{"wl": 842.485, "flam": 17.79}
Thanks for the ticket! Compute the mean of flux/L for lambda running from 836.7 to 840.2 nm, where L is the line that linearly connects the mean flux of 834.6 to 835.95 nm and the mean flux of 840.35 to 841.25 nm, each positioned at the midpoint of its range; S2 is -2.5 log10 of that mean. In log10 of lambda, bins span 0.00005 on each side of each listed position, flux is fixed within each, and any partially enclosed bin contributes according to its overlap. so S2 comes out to 0.10 mag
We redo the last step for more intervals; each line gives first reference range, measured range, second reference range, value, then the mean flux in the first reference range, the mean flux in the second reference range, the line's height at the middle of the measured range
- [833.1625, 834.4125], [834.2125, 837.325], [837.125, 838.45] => -0.05 mag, 16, 16.3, 16.1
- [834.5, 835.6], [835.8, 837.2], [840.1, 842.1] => 0.13 mag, 18.8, 16.3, 18.2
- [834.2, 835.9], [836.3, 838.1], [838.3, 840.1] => 0.06 mag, 17.7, 16.2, 16.9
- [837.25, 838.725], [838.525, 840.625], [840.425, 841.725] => -0.01 mag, 16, 16.8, 16.4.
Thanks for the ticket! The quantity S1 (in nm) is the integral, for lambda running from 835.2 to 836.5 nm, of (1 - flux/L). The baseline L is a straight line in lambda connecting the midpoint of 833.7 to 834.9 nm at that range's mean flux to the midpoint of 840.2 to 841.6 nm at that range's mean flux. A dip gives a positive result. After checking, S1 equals 0.018 nm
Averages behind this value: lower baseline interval 16.7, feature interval 16.5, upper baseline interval 16.8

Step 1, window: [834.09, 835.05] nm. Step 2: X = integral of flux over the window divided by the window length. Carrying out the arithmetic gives 18.1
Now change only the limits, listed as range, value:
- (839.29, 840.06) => 16.6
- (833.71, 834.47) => 15.3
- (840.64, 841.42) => 16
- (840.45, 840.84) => 20.2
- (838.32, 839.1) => 15.5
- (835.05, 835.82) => 16.8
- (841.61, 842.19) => 14.8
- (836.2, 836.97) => 16.2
